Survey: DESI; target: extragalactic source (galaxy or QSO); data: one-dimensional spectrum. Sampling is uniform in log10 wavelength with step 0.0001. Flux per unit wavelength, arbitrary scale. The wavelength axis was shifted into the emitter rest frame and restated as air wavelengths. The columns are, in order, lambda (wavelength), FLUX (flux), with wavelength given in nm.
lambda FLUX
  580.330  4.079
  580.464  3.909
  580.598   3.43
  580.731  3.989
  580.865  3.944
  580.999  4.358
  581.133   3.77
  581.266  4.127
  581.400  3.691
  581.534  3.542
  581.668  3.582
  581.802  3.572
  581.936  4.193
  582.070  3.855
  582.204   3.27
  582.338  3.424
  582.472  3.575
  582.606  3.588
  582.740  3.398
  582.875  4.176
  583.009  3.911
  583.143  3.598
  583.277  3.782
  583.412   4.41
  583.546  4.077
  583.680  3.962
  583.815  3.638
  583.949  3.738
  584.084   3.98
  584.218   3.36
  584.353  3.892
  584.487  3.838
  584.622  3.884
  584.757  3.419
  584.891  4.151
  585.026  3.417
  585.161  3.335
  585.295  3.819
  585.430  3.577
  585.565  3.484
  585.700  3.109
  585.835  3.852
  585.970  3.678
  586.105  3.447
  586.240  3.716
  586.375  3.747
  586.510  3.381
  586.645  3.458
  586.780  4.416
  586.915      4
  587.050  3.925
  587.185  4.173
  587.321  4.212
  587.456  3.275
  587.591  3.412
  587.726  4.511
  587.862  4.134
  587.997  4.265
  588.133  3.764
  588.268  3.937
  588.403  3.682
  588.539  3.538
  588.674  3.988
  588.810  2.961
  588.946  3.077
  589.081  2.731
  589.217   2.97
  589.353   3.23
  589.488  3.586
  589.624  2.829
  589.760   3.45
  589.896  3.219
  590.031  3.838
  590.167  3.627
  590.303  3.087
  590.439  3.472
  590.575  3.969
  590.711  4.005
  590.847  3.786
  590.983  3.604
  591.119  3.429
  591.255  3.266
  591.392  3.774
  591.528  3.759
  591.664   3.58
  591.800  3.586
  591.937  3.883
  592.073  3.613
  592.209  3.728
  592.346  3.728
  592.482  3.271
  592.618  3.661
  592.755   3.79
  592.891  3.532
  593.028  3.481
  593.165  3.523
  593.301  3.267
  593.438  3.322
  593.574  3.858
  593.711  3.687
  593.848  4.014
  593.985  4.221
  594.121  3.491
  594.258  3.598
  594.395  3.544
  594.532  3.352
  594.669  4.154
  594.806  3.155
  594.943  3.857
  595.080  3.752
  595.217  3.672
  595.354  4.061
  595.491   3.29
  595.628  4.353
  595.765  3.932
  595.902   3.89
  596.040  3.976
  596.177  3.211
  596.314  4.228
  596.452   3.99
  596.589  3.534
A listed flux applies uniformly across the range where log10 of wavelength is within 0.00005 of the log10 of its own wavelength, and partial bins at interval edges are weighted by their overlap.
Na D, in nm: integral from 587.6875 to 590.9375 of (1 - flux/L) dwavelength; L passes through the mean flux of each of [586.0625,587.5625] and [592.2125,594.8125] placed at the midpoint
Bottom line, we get 0.148 nm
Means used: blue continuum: 3.79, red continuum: 3.63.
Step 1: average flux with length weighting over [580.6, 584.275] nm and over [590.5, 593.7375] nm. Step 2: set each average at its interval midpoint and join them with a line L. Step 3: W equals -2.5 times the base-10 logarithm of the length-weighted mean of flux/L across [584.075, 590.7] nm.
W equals 0.024 mag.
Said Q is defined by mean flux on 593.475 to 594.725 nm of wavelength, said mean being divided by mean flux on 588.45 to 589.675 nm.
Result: 1.2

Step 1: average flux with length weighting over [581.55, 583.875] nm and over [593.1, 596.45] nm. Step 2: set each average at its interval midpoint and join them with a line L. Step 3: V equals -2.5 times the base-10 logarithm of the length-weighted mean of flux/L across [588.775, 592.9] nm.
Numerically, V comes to 0.08 mag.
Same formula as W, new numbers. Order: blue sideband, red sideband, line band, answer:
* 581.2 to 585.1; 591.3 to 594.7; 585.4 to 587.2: 0.006 mag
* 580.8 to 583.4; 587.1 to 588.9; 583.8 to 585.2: 0.025 mag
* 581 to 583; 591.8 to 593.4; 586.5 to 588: -0.081 mag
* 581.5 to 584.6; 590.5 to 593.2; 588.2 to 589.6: 0.102 mag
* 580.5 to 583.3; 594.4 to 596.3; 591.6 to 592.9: 0.032 mag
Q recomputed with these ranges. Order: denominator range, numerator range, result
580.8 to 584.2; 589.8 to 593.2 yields 0.95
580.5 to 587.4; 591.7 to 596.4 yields 0.98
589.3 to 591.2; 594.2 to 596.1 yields 1.07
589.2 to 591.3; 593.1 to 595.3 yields 1.05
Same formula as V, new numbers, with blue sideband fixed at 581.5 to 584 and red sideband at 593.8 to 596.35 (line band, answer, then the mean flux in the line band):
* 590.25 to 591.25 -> 0.05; 3.61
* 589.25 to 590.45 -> 0.12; 3.36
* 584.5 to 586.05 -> 0.04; 3.62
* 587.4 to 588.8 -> -0.02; 3.82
